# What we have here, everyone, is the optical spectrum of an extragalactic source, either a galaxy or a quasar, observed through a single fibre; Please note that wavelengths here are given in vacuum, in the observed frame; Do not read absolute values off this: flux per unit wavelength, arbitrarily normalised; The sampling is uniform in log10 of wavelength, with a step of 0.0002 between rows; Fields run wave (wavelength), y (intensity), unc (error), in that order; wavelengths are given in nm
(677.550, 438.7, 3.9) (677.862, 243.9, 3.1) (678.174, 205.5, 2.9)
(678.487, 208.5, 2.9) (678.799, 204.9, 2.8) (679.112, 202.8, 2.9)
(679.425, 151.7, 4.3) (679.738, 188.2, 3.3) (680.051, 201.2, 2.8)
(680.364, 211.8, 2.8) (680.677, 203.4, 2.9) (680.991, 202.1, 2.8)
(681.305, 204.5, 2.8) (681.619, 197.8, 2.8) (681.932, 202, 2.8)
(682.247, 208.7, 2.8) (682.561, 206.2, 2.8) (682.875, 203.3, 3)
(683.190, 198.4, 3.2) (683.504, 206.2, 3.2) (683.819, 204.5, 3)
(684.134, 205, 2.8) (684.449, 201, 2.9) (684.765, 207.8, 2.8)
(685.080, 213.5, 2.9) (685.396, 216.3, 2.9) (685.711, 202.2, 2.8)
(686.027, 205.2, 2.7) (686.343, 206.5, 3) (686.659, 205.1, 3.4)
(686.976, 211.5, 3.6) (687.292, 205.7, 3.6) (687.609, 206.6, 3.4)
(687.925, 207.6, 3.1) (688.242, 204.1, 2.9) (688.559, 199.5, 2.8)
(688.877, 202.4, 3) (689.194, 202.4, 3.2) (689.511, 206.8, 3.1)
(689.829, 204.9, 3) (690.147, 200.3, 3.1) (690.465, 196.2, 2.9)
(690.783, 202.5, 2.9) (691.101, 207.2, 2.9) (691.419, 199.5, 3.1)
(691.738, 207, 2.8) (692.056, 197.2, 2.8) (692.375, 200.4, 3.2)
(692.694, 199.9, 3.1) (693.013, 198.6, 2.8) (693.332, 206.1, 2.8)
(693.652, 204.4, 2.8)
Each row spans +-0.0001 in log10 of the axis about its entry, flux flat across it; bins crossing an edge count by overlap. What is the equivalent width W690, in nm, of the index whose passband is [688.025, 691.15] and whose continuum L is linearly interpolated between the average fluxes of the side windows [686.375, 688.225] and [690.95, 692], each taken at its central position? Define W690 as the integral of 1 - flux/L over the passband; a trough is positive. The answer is 0.04 nm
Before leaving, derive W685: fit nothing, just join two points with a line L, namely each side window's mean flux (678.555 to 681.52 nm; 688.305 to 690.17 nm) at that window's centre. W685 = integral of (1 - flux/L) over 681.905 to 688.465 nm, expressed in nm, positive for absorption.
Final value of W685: -0.19 nm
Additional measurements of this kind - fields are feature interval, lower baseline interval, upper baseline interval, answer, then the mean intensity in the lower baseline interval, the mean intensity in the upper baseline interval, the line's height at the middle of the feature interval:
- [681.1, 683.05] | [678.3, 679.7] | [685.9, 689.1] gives -0.07 nm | 192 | 205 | 197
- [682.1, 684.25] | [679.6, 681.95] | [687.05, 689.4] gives -0.02 nm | 202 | 204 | 202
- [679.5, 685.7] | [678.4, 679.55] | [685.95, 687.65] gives -0.15 nm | 192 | 207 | 199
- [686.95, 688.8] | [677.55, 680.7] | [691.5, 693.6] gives 0.01 nm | 214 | 202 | 206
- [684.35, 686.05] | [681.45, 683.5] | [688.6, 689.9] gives -0.04 nm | 203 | 204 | 203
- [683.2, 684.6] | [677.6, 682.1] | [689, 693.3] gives 0.01 nm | 208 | 202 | 206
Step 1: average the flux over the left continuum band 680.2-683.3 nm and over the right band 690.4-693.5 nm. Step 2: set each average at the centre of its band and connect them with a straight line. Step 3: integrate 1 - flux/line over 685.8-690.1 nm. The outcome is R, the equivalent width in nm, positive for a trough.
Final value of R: -0.05 nm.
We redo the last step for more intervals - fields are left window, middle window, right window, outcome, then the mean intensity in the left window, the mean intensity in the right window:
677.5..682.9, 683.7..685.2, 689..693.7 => 0.013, 212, 202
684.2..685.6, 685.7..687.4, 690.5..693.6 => 0.009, 209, 202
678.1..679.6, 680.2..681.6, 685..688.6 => -0.052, 194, 207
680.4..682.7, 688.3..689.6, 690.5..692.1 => 0.002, 204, 203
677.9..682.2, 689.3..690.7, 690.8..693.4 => -0.003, 200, 202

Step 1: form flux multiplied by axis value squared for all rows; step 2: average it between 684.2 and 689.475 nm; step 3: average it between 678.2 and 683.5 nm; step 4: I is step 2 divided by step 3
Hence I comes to 1.05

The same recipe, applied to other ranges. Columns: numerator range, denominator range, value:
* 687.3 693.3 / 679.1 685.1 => 1.03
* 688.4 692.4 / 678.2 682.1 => 1.05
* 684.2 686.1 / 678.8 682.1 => 1.07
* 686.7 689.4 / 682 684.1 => 1.02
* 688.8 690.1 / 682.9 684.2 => 1.02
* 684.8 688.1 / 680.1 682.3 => 1.04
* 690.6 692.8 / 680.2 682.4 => 1.02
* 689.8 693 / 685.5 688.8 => 0.99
